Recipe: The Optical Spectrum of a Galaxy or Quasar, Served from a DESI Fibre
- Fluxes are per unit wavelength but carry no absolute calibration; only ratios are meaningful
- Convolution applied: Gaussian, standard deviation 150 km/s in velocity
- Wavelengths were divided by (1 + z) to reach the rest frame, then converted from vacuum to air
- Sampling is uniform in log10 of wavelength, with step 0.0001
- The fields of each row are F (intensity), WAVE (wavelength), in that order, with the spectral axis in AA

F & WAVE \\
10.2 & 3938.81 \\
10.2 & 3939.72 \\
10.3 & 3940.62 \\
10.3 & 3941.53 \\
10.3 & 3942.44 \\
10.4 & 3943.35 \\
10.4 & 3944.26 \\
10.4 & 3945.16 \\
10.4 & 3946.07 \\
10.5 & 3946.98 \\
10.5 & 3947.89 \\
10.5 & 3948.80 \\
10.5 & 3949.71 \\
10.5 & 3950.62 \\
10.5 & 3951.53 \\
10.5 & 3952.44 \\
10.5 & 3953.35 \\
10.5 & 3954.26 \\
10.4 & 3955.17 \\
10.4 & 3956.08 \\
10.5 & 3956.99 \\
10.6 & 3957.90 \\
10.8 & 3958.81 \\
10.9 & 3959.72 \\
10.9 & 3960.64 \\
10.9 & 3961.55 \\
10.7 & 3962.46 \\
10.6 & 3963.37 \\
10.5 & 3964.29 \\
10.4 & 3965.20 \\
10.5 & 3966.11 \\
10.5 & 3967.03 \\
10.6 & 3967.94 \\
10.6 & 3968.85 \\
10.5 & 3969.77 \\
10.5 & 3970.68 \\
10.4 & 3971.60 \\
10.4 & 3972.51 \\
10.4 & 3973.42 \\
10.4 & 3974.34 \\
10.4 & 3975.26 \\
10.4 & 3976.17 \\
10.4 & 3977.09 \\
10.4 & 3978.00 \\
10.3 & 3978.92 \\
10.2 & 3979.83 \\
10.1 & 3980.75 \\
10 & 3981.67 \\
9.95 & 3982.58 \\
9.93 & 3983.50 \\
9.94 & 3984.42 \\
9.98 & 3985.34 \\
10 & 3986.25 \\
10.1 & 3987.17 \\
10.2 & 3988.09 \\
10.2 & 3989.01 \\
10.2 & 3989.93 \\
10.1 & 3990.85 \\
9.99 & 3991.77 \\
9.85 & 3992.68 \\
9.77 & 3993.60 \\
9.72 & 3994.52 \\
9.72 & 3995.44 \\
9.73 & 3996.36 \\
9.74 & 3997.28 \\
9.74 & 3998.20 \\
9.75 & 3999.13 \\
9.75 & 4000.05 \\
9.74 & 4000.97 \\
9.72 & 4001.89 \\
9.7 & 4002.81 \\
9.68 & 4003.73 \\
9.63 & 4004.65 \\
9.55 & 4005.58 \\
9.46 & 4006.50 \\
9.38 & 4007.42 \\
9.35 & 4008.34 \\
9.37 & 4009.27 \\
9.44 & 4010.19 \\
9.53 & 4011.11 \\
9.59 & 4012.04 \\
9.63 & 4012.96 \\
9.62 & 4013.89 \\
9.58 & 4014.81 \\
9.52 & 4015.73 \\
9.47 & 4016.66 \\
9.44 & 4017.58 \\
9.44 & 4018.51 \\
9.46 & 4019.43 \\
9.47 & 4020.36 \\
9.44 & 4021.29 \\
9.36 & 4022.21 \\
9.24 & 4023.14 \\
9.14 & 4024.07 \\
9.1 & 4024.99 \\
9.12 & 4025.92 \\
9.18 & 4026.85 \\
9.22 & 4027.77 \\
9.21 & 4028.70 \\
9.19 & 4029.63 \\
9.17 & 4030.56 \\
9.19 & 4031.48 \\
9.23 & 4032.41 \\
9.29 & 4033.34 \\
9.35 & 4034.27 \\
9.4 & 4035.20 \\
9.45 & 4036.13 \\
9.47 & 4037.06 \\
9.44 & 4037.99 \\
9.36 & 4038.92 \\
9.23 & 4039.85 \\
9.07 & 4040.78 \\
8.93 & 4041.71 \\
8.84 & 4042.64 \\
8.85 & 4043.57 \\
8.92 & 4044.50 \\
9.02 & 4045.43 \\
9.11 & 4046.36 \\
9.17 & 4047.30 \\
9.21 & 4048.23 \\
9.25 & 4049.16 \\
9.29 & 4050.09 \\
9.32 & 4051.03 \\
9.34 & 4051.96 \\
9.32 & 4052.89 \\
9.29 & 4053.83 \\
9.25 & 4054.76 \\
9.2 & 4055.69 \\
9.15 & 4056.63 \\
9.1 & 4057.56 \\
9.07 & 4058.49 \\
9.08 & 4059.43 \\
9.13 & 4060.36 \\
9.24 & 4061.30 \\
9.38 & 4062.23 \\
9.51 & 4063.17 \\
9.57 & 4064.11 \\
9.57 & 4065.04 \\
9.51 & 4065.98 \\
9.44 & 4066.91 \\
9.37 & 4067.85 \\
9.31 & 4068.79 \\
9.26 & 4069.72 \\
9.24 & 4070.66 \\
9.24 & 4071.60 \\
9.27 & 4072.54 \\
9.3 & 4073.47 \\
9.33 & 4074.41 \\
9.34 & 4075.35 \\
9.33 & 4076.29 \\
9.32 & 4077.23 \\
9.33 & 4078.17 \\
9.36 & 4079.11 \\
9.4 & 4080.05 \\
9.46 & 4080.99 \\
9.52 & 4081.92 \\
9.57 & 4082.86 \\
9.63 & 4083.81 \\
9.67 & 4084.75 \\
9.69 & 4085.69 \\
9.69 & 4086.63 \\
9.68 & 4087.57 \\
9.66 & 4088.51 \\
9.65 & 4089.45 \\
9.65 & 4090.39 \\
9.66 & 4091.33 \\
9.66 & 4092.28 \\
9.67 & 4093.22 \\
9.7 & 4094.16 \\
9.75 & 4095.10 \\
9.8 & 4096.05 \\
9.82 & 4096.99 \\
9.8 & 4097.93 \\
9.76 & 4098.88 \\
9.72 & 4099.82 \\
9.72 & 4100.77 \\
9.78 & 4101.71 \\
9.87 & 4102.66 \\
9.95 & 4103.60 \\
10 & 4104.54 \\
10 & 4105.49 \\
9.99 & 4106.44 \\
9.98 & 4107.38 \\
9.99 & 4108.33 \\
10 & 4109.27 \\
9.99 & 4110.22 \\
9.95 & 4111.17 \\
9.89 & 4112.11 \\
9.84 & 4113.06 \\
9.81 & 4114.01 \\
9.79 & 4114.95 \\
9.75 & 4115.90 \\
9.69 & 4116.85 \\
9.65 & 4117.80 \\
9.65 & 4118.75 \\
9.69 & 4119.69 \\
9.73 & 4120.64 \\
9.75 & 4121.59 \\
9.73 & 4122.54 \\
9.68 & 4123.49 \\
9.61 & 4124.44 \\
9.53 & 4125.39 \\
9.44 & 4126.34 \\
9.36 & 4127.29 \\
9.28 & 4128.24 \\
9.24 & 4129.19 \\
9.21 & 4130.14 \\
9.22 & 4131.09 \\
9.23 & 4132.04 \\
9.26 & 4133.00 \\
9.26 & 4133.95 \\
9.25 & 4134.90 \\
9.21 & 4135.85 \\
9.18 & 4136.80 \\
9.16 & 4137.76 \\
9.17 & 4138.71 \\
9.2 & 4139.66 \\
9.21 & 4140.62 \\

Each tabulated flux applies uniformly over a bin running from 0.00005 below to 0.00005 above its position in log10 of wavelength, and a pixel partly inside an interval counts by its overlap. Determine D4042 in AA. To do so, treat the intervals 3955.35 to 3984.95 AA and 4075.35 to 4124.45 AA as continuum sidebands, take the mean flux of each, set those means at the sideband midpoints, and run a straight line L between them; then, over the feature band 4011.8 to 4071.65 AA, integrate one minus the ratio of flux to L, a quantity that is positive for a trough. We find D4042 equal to 4.5 AA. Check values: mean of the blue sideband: 10.4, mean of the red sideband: 9.72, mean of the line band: 9.28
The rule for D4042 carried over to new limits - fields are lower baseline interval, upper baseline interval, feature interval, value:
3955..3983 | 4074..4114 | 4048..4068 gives 1.3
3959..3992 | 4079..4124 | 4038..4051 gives 1.2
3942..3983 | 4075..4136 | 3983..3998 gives 0.5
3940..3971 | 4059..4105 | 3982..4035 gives 2.8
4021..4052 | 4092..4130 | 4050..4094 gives 0.3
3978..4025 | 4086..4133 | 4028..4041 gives 0.6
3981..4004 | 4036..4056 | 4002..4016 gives 0.2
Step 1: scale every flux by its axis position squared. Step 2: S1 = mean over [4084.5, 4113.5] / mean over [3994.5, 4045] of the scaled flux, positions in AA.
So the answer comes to 1.1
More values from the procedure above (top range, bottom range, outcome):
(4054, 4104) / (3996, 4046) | 1.04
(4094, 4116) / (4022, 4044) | 1.11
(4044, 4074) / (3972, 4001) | 0.96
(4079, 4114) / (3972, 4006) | 1.03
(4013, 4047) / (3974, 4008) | 0.95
